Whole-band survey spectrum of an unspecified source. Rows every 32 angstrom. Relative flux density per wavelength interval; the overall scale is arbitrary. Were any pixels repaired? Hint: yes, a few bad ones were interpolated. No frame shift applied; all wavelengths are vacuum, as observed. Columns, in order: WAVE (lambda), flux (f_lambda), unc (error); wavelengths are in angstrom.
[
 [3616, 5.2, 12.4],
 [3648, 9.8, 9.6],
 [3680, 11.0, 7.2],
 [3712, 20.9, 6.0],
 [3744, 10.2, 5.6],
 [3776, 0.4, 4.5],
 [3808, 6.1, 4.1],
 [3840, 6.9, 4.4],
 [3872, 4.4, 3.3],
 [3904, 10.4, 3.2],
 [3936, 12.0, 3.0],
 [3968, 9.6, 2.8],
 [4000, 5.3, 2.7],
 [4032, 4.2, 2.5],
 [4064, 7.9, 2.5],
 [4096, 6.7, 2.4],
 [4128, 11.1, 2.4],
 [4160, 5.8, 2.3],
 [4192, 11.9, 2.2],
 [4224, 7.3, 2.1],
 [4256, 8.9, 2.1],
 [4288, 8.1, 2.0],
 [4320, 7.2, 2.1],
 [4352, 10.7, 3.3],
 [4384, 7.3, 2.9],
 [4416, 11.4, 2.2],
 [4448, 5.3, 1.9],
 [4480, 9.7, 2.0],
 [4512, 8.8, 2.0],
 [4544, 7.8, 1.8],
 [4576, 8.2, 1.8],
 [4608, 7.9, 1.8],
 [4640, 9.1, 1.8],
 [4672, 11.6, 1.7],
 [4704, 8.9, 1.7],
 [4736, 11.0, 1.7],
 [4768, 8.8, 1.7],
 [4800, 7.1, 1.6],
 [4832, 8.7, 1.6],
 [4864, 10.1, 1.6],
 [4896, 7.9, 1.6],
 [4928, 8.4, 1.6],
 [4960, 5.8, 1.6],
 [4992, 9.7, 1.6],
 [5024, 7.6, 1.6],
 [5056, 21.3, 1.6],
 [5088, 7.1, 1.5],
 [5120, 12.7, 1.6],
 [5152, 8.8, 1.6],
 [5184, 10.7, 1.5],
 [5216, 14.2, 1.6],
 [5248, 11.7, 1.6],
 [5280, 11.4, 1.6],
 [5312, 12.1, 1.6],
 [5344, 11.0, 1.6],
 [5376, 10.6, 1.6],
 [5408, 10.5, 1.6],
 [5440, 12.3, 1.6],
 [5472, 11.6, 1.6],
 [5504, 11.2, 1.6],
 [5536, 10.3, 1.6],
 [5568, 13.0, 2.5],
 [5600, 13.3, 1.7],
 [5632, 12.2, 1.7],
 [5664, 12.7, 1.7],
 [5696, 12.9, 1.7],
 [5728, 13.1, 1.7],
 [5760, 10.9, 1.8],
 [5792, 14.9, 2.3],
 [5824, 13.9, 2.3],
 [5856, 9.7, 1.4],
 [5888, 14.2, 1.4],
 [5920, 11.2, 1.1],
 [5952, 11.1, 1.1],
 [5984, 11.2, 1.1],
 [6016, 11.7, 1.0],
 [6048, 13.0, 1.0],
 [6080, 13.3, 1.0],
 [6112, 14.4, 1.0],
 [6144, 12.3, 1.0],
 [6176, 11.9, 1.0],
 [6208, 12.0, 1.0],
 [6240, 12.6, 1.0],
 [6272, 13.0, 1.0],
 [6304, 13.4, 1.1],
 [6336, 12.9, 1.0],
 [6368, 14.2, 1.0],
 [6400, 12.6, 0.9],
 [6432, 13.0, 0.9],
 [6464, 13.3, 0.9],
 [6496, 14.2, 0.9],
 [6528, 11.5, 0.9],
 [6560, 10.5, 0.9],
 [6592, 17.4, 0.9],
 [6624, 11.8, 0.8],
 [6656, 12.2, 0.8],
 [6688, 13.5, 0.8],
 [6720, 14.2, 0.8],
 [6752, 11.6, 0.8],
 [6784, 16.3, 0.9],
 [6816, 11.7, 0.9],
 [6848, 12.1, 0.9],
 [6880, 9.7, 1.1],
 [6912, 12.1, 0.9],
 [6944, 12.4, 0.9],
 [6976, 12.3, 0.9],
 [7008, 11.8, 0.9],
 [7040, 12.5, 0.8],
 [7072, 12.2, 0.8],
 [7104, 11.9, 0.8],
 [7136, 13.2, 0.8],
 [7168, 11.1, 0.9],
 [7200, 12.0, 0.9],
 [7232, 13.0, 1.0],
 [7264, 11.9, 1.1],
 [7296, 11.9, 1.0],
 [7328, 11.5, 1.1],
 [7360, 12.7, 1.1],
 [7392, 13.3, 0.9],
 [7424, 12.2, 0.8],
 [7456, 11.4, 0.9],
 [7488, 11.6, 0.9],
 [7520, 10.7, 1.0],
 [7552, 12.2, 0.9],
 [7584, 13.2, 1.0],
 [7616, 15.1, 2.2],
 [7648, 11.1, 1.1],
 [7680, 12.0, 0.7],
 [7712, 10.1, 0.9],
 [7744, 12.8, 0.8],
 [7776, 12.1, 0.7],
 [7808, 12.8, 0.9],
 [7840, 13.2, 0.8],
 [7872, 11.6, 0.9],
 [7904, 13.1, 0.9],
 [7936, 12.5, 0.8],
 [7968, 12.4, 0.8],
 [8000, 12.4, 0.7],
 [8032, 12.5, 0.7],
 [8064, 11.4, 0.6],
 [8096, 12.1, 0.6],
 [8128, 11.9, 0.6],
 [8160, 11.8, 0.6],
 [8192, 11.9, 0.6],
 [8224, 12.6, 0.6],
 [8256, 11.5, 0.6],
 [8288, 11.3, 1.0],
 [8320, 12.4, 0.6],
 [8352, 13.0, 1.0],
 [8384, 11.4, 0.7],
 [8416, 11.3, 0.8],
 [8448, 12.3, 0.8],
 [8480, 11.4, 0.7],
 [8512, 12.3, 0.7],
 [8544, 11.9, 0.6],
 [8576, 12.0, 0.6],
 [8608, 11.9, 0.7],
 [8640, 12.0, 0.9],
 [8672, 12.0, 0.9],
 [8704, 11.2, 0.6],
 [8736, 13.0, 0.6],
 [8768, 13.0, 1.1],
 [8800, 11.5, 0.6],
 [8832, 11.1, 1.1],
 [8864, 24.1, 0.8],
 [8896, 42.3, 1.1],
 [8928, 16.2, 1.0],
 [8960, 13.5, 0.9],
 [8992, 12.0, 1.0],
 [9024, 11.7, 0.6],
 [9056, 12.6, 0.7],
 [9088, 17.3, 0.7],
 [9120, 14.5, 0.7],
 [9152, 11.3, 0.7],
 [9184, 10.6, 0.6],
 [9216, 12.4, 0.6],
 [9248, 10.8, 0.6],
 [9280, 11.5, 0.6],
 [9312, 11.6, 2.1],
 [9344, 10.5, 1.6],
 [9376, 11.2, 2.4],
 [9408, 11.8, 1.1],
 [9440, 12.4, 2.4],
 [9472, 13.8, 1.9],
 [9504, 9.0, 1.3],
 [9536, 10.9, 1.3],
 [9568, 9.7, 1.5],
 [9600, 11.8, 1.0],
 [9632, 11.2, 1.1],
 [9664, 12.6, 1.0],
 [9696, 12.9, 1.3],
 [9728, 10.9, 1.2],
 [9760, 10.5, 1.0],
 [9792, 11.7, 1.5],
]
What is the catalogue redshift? 0.35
